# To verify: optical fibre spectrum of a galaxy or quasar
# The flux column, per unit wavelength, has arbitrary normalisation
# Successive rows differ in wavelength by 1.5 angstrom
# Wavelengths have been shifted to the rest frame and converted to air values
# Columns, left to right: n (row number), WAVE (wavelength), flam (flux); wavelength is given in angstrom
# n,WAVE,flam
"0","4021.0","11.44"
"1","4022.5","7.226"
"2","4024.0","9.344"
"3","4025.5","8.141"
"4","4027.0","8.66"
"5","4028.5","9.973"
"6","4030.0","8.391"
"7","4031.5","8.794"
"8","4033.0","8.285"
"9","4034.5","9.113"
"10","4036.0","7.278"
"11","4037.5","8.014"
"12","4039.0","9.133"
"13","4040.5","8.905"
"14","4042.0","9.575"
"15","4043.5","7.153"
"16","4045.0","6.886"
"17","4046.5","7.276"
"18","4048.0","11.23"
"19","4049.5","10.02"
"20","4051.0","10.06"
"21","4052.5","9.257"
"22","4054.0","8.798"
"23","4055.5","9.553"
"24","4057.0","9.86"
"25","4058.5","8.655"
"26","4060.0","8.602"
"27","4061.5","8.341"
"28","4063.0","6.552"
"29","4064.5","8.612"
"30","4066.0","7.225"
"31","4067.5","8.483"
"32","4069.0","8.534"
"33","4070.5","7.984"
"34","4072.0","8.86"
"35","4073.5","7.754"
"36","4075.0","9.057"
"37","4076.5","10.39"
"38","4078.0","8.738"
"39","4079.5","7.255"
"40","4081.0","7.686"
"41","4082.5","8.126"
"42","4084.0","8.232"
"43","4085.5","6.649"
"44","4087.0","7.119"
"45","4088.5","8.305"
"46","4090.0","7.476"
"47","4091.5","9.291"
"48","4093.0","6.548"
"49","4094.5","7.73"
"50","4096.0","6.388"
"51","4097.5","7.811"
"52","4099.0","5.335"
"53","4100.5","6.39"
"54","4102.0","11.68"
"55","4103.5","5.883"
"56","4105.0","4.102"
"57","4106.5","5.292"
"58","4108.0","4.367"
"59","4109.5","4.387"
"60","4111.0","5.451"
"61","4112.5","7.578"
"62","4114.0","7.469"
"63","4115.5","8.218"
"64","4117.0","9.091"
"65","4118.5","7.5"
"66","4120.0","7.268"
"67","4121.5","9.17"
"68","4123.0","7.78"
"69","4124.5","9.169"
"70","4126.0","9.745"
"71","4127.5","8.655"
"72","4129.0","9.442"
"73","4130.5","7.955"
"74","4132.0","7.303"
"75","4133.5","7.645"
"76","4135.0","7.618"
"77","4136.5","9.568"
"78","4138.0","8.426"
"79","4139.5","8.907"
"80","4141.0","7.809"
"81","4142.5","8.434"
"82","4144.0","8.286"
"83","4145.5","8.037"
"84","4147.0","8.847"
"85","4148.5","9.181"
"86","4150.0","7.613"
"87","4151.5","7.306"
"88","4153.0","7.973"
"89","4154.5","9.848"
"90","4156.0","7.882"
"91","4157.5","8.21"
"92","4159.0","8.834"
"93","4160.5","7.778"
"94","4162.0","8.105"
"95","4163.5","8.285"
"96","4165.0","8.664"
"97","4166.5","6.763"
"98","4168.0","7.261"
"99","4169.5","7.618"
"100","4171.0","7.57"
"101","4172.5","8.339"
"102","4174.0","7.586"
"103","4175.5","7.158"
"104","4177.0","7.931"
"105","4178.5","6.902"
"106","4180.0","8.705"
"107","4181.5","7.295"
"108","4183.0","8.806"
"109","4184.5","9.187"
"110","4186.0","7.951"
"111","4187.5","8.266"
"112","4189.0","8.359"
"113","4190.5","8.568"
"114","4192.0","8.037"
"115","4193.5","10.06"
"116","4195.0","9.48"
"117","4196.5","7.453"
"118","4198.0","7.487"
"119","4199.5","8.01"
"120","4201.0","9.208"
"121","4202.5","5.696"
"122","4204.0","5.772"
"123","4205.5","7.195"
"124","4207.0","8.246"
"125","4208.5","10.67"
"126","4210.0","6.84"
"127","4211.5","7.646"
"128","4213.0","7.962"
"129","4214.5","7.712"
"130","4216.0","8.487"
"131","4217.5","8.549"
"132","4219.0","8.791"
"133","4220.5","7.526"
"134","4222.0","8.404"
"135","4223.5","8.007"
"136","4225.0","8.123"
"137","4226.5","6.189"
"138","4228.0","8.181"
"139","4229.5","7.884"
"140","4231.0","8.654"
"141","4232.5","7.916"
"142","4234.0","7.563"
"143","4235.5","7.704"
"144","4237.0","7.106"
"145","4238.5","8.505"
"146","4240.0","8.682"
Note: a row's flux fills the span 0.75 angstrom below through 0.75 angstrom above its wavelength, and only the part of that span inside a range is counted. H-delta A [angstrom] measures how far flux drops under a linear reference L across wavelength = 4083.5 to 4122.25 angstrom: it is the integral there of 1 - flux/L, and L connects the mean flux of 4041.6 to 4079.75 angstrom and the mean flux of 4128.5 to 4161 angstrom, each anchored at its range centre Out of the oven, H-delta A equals 6.3 angstrom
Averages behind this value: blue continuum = 8.65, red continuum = 8.31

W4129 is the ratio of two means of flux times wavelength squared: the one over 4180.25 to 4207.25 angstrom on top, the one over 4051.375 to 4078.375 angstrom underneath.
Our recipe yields 0.99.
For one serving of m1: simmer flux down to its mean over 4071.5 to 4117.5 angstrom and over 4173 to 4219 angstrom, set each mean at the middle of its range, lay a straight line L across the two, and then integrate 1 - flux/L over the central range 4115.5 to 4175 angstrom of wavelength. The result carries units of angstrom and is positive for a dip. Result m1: -4.1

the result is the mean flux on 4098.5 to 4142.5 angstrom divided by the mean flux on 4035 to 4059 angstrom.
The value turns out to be 0.86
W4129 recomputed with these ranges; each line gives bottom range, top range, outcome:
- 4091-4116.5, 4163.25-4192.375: 1.23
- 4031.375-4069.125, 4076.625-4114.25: 0.84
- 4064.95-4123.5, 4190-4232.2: 1.13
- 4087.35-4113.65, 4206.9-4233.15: 1.28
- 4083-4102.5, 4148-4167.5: 1.11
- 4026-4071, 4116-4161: 1.01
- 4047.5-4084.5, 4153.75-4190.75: 0.98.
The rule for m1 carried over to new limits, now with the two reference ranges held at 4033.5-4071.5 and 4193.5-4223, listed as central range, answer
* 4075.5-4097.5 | 1.6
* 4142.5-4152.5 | 0.0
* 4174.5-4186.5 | 0.2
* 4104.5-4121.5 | 3.6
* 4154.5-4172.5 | 0.4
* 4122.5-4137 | -0.3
